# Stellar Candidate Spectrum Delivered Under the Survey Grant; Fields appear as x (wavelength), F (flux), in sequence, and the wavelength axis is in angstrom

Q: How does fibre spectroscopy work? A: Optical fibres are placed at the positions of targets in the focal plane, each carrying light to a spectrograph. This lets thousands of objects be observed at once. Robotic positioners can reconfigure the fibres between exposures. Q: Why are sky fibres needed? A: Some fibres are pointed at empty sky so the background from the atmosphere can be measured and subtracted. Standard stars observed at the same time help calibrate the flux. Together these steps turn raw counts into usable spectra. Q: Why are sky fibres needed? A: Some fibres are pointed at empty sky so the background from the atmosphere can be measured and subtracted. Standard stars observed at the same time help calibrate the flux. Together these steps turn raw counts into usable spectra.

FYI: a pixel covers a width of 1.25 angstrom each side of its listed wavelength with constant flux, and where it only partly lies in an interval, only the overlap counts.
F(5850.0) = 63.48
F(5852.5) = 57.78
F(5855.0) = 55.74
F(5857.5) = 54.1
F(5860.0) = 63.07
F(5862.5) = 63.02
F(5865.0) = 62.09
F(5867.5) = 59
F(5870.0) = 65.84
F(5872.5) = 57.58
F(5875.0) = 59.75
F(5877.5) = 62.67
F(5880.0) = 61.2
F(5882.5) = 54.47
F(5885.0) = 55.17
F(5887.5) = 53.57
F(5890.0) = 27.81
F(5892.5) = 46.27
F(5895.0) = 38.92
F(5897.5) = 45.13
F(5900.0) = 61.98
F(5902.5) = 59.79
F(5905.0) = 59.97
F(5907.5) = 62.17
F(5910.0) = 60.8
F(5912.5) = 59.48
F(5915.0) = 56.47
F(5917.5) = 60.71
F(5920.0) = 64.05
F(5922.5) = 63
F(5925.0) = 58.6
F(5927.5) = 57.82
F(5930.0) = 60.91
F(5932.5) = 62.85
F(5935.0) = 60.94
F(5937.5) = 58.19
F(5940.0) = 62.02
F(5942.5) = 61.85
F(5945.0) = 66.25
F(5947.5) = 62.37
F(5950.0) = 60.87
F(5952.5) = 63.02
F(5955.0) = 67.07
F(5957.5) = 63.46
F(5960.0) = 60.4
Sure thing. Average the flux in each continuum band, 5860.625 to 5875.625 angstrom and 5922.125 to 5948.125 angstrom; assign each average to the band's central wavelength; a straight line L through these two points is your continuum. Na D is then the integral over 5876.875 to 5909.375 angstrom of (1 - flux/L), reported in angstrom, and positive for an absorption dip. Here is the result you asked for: 4.4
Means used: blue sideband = 61.4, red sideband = 61.3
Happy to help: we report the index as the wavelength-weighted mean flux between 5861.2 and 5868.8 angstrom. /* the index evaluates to 61.4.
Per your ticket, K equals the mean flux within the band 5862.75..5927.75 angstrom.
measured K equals 56.8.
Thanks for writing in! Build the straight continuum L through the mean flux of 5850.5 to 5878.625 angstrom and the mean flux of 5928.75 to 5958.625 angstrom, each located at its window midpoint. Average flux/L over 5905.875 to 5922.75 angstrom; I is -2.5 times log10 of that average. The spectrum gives 0.01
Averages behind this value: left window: 60.1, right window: 62.5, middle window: 60.8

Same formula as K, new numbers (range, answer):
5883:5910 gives 51.6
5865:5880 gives 61.1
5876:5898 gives 49.7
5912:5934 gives 60.5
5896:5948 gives 60.1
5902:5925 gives 60.6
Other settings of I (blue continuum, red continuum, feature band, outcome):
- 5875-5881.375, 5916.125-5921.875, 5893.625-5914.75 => 0.110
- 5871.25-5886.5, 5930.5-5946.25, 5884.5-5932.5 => 0.087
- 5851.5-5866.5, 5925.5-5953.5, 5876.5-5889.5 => 0.082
